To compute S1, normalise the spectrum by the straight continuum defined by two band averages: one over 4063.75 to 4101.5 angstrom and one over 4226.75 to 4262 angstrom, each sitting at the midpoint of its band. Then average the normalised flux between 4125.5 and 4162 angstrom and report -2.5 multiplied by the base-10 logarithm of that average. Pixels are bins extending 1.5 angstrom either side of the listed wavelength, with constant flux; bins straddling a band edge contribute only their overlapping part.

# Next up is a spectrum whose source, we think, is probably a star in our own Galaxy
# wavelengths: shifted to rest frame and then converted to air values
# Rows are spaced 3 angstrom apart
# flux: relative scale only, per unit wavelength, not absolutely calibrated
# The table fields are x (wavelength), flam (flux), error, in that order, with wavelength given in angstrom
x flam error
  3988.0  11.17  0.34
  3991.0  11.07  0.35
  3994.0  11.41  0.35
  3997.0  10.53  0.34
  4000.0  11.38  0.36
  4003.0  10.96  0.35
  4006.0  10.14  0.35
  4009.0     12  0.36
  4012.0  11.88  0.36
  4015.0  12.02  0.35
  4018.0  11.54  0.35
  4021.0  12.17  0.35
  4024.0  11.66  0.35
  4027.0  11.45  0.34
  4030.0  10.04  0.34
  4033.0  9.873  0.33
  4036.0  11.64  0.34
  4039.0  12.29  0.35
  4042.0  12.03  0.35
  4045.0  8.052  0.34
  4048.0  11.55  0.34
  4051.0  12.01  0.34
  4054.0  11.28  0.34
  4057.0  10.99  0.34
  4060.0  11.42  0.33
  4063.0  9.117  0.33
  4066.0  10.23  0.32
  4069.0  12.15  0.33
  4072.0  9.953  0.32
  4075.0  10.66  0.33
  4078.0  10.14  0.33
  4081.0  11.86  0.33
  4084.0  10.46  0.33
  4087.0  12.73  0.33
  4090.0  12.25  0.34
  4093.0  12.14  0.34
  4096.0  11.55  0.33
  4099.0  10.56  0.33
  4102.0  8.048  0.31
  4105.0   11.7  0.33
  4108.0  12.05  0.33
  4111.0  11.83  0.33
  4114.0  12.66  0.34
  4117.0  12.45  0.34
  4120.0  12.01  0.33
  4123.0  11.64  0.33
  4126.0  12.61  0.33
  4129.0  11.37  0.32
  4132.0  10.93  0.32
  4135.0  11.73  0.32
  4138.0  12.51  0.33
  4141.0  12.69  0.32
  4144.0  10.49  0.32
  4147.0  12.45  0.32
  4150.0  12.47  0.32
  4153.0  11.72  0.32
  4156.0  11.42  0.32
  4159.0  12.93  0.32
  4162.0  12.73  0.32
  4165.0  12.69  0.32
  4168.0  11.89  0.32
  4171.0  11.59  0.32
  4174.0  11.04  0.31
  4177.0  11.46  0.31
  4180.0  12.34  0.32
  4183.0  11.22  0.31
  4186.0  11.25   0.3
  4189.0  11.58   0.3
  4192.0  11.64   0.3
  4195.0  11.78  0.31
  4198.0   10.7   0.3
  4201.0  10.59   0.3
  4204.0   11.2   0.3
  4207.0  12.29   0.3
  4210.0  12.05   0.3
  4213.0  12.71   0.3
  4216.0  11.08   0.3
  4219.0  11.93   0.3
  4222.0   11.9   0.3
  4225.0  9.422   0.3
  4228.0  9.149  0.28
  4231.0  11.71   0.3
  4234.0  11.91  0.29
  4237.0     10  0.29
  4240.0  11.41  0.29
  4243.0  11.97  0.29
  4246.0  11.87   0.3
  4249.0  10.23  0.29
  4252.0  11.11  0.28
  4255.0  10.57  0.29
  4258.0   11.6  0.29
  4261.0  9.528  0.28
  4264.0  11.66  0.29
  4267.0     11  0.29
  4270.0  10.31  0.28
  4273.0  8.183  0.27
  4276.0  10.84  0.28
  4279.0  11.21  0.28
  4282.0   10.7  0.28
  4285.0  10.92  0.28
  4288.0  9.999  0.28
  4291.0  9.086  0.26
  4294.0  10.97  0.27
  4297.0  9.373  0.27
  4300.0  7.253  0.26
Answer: -0.09 mag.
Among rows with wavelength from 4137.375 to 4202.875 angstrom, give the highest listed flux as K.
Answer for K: 12.93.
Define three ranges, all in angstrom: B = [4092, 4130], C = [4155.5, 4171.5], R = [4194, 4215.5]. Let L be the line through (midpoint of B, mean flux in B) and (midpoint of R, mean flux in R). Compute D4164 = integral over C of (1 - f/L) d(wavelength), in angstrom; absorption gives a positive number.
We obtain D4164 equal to -1.0 angstrom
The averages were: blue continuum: 11.6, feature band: 12.3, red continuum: 11.6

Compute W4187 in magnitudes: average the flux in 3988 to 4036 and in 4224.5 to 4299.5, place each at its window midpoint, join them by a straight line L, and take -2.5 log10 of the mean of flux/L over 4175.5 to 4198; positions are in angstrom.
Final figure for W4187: -0.08 mag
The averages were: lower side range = 11.2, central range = 11.5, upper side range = 10.6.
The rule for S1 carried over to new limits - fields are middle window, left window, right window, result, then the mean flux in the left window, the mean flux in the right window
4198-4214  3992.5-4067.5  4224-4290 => -0.083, 11.1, 10.7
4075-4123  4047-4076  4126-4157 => -0.012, 10.9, 11.8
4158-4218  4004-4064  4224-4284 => -0.083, 11.2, 10.7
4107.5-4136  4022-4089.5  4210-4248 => -0.077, 11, 11.3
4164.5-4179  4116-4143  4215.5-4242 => -0.014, 12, 11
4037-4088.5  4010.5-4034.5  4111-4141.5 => 0.057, 11.3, 12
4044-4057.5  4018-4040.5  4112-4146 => 0.057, 11.3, 11.9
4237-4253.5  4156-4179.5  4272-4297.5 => -0.037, 12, 10.2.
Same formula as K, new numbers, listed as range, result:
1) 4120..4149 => 12.69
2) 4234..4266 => 11.97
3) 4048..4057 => 12.01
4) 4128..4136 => 11.73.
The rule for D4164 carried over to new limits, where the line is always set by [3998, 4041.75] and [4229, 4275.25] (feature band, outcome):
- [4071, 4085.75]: 0.7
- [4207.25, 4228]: -0.9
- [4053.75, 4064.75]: 0.6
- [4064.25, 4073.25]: 0.4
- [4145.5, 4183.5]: -3.3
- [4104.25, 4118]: -1.2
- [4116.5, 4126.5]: -0.9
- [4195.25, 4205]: 0.0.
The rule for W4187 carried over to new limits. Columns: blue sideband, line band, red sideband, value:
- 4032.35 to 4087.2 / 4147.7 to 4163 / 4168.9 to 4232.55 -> -0.094 mag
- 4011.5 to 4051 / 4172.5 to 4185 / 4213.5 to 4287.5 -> -0.050 mag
